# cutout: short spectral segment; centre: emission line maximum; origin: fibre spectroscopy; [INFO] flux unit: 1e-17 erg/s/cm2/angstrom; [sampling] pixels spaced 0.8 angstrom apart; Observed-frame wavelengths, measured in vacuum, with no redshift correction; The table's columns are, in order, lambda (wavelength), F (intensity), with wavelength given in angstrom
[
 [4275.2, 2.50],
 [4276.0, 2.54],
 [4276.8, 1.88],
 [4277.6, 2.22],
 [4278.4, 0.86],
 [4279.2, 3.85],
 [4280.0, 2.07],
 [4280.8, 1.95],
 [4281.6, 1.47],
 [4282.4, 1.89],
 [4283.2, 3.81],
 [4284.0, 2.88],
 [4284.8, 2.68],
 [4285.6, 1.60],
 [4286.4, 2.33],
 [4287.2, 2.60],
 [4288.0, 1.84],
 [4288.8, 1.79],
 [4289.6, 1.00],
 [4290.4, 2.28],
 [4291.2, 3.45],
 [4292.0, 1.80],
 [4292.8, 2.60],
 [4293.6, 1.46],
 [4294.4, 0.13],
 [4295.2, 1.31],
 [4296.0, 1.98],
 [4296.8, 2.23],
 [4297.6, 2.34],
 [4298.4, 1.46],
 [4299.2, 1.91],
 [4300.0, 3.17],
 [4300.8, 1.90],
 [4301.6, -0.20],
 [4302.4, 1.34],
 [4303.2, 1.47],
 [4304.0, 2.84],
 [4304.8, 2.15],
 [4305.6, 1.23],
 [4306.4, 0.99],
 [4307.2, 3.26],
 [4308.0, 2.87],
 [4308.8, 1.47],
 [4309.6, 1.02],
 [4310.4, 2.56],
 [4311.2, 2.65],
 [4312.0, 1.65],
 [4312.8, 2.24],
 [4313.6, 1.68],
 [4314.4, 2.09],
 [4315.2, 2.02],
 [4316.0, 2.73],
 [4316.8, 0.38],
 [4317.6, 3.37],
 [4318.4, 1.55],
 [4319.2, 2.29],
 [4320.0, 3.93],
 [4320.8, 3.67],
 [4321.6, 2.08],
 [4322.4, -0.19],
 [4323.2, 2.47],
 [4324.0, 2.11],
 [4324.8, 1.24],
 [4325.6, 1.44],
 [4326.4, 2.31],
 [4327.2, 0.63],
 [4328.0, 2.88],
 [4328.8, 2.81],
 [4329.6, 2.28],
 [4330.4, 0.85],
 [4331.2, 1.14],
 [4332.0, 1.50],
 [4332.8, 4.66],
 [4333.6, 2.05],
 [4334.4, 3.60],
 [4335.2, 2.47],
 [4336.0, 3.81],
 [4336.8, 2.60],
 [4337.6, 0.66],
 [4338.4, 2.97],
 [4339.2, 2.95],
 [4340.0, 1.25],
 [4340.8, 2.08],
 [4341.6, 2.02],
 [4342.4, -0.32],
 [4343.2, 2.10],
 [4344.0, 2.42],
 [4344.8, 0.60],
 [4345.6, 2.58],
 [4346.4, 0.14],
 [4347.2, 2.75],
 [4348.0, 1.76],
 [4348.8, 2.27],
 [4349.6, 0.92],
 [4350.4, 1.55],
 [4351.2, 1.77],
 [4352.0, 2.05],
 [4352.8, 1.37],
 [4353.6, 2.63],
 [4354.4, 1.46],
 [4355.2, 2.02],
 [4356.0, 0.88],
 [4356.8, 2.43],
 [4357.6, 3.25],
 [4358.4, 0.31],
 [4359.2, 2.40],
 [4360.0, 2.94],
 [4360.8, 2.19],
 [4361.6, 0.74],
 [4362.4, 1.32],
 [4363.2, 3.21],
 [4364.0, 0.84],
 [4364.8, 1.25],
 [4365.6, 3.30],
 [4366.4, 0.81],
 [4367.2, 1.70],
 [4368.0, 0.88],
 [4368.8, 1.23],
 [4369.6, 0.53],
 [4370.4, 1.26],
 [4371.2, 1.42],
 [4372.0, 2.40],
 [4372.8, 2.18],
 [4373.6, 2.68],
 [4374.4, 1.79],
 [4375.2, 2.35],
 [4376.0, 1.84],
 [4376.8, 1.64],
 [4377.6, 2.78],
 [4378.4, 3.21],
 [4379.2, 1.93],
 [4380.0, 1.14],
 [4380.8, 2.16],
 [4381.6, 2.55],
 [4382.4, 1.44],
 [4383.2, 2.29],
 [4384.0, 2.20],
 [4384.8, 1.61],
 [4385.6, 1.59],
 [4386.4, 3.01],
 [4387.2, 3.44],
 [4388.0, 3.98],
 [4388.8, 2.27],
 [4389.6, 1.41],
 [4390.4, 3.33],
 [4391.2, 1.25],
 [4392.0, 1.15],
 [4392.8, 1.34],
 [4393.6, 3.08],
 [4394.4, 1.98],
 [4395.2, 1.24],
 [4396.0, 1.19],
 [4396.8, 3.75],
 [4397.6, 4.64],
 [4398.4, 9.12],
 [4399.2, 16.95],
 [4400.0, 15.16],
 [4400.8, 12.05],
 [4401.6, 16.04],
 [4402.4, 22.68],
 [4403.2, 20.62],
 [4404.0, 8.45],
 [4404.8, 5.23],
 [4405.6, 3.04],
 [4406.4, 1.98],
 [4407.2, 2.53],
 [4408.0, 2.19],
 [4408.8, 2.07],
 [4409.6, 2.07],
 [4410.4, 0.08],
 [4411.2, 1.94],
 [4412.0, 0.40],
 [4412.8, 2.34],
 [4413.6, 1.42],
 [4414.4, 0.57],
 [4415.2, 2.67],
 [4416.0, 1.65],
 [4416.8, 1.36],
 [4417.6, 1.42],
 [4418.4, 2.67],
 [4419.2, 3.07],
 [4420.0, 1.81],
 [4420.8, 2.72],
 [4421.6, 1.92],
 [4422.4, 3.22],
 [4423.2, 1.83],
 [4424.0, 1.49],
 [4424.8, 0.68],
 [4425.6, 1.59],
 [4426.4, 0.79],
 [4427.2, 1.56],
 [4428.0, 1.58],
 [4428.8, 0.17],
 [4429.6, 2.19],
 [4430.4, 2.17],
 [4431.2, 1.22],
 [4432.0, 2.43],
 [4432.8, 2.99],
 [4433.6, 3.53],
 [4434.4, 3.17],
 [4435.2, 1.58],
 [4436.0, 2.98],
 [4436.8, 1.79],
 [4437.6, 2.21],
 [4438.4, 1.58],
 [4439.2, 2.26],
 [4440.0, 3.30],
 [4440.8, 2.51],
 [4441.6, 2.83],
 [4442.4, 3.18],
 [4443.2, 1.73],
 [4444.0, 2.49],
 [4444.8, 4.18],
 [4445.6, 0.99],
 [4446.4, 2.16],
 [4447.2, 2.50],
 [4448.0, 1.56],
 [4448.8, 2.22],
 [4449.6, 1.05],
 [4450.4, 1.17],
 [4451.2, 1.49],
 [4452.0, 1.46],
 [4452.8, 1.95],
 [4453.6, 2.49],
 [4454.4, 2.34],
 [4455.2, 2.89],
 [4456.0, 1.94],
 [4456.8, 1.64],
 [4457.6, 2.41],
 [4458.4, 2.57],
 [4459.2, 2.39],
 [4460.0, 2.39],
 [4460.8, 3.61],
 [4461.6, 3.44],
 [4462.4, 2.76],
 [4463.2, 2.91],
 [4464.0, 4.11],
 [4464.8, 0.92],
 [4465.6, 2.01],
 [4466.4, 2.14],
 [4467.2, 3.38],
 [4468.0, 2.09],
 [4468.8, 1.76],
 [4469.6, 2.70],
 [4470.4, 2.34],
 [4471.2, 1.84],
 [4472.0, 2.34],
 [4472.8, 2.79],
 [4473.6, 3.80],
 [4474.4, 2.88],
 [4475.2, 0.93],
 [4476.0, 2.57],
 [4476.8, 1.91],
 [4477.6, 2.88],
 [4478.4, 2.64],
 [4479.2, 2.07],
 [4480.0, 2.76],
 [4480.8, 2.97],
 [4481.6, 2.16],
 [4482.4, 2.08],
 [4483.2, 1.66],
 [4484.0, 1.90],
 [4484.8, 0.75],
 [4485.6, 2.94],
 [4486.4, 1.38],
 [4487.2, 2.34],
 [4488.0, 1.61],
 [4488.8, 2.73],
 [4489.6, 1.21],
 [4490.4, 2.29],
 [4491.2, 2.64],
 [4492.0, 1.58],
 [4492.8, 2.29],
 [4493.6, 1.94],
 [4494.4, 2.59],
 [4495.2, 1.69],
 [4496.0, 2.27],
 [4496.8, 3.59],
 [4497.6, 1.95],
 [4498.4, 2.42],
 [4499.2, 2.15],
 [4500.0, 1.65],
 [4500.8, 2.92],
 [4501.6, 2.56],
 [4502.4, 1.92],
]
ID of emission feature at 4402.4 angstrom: [O II]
